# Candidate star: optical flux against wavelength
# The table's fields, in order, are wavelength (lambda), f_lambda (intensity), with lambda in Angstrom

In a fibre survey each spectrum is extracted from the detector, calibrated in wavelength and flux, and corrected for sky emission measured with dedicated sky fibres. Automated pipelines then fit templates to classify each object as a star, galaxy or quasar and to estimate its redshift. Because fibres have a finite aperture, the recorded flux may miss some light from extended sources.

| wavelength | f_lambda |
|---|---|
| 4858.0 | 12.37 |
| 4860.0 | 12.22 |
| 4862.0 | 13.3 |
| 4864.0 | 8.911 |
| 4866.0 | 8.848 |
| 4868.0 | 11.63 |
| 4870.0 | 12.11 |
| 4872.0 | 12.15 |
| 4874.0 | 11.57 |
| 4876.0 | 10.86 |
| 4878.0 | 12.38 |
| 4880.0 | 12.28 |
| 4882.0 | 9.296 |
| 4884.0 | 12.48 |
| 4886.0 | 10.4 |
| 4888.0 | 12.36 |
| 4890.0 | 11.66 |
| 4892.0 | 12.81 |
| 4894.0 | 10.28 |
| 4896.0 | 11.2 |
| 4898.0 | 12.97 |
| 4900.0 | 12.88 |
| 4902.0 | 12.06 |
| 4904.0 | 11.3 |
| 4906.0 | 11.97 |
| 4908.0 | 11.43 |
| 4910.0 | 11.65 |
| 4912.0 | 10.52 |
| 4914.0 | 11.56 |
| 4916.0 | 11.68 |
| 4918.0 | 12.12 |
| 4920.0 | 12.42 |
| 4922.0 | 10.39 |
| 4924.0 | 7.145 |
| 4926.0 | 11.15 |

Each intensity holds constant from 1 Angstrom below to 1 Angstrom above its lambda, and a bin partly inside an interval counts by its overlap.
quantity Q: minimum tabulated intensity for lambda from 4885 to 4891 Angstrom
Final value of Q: 10.4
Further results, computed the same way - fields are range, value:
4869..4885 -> 9.296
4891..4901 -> 10.28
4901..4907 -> 11.3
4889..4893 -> 11.66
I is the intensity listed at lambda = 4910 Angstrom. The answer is 11.65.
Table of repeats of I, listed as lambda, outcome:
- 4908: 11.43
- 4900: 12.88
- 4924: 7.145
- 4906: 11.97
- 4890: 11.66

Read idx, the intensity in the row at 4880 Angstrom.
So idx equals 12.28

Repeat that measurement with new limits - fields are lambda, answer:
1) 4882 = 9.296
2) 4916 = 11.68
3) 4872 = 12.15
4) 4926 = 11.15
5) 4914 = 11.56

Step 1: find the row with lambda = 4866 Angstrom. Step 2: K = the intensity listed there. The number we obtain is 8.848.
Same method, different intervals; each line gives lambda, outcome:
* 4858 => 12.37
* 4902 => 12.06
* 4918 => 12.12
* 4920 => 12.42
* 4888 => 12.36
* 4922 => 10.39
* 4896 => 11.2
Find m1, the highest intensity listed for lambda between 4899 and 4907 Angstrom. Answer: 12.88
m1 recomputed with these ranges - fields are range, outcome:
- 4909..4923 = 12.42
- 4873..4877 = 11.57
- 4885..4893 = 12.81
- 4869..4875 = 12.15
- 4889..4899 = 12.97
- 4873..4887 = 12.48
